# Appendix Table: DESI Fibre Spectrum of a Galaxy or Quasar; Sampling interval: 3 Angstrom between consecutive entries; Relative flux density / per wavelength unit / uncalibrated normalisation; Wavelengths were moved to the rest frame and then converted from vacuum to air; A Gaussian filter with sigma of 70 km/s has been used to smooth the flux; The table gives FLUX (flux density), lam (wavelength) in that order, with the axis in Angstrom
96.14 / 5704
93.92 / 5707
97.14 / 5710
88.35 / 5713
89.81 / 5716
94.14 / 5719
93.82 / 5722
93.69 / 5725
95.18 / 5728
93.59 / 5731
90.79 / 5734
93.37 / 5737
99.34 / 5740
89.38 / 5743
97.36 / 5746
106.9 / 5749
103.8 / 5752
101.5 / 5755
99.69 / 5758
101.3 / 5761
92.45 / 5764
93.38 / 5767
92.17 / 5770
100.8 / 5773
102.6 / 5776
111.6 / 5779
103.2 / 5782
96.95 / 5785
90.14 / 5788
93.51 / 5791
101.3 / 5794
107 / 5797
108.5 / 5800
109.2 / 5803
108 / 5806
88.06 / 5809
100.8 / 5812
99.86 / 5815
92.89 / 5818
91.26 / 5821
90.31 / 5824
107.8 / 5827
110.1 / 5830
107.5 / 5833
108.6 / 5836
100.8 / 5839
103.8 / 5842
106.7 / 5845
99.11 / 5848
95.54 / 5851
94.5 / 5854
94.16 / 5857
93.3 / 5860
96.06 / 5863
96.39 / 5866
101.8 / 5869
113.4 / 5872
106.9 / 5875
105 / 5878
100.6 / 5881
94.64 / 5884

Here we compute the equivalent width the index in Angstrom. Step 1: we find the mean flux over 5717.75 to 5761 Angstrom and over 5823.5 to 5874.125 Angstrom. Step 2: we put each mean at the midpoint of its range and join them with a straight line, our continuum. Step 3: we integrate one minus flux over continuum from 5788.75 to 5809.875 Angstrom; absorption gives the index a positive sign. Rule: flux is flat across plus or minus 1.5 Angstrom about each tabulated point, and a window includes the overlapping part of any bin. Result -0.6 Angstrom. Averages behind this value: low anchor 96.8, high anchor 101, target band 102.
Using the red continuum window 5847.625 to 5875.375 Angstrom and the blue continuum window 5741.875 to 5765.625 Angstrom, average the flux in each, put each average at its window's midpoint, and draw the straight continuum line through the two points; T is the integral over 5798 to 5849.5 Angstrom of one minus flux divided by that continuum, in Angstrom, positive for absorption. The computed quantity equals -1.6 Angstrom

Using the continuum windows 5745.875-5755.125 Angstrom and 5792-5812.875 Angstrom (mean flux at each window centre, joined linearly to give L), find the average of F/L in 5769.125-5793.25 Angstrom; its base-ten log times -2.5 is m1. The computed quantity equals 0.04 mag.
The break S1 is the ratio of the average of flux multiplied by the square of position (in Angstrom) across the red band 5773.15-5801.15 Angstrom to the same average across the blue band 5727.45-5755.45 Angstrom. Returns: 1.06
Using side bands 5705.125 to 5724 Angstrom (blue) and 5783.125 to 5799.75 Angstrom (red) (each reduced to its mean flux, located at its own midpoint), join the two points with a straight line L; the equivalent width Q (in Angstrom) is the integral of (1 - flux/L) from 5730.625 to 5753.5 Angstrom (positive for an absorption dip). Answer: -0.5 Angstrom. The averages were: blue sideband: 93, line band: 97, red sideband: 98.7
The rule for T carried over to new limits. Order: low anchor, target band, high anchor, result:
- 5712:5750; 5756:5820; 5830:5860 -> -1.3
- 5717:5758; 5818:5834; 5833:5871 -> -0.2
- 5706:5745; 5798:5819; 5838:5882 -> -0.8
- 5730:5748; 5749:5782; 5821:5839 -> -1.2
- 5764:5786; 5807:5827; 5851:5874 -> 0.8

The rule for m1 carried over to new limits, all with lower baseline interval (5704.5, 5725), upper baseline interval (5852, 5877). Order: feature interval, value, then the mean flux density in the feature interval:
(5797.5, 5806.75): -0.12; 108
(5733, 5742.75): 0.00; 94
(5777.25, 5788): -0.07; 102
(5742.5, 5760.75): -0.06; 100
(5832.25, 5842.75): -0.07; 105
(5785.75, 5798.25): -0.01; 97.7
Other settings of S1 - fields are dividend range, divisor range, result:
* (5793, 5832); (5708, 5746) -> 1.12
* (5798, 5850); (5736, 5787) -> 1.05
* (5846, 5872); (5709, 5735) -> 1.10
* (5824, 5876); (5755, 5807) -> 1.04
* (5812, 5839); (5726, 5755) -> 1.07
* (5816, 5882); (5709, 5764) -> 1.09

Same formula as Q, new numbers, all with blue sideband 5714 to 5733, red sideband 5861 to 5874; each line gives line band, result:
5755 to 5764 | -0.4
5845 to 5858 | 0.5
